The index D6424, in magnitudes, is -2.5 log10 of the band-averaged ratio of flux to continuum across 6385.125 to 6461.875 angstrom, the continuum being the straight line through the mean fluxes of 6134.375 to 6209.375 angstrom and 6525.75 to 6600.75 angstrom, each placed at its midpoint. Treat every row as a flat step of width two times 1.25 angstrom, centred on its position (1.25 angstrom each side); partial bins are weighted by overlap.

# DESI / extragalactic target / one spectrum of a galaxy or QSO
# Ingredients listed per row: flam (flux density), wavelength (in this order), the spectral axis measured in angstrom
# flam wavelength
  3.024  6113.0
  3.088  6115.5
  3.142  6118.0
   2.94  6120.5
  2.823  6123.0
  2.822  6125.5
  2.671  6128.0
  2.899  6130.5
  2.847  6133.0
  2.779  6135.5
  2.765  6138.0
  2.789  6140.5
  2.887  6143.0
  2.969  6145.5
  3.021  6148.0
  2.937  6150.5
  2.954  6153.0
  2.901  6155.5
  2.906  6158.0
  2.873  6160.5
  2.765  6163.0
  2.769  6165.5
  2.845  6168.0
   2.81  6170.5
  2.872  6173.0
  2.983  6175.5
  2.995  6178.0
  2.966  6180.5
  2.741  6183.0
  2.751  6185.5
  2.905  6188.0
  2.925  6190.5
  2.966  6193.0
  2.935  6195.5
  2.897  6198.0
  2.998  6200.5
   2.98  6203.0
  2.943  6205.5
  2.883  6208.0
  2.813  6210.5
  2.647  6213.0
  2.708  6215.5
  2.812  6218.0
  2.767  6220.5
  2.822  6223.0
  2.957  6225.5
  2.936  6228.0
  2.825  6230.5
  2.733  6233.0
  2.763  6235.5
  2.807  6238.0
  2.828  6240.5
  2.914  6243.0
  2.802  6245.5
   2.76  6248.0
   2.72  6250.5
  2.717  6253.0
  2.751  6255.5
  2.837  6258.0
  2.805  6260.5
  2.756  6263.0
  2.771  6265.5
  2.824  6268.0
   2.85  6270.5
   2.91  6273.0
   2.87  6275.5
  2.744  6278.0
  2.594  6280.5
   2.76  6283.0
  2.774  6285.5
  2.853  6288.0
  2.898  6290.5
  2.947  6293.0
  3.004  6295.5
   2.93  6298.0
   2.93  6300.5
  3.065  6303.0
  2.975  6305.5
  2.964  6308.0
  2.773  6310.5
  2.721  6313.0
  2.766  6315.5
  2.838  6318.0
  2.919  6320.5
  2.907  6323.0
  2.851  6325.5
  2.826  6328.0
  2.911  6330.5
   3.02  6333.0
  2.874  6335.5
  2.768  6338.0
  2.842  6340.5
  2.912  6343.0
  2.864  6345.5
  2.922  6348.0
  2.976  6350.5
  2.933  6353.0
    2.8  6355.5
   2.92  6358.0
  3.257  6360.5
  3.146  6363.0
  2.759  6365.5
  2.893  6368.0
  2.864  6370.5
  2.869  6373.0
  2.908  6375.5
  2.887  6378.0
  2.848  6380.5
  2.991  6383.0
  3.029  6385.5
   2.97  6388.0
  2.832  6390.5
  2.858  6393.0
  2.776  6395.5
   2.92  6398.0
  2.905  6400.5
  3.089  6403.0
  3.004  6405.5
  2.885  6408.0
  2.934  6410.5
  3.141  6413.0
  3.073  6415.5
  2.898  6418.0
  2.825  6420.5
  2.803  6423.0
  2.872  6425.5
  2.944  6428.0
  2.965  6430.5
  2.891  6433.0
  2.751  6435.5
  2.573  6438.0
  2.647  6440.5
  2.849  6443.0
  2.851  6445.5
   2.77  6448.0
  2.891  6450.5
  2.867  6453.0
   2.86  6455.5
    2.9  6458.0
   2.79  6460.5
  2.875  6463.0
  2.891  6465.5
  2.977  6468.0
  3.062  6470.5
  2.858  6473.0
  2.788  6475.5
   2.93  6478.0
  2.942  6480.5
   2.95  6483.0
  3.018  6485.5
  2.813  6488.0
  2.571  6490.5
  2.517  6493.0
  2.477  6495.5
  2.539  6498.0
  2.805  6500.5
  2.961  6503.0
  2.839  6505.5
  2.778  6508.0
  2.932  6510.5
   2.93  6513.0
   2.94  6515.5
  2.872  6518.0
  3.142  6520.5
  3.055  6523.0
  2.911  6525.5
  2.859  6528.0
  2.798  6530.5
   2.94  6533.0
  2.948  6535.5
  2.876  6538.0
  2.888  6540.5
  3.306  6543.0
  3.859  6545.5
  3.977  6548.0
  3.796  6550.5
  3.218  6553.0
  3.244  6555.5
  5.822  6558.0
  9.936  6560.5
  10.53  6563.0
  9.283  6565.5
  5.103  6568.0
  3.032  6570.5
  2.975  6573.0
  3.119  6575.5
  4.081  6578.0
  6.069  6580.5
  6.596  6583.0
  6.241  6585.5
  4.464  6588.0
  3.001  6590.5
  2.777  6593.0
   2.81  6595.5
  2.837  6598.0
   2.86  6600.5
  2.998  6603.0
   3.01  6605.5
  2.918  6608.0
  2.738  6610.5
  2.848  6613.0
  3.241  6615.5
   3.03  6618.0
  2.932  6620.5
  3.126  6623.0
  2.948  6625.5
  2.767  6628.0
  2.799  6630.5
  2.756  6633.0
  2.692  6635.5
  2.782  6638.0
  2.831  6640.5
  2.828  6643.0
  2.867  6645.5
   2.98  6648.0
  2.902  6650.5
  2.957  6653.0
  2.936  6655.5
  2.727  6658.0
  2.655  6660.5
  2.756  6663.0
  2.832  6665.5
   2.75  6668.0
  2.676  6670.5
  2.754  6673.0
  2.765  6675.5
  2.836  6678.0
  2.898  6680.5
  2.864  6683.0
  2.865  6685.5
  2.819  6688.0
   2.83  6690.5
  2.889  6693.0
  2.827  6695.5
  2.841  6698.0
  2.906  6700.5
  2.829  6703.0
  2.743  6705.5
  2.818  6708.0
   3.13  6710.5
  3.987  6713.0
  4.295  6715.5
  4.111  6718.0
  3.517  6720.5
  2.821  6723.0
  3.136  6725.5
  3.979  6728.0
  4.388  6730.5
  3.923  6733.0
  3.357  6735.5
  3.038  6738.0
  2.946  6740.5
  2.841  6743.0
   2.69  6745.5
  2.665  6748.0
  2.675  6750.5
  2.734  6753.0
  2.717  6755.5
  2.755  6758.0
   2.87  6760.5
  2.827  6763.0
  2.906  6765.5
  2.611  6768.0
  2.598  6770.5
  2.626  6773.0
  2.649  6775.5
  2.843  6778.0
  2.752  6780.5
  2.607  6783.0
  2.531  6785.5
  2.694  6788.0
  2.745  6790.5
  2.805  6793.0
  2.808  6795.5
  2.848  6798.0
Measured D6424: 0.31 mag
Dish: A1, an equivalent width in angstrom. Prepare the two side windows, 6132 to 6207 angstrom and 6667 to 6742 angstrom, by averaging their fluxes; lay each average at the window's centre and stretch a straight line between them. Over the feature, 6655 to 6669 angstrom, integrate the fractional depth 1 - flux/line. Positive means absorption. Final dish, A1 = 1.6 angstrom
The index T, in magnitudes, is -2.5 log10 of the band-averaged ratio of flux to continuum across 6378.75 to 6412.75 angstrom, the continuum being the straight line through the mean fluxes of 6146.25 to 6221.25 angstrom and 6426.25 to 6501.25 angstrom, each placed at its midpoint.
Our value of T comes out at -0.04 mag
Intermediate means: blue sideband 2.88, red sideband 2.82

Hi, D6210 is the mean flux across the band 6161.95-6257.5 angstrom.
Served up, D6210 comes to 2.84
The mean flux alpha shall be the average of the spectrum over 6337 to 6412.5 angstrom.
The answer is 2.92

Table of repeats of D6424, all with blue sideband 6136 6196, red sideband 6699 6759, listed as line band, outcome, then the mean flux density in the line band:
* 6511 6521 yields 0.05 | 2.96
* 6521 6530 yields 0.05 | 2.95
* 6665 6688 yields 0.14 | 2.8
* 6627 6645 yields 0.14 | 2.78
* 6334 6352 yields 0.04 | 2.88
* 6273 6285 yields 0.07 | 2.76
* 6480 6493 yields 0.09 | 2.82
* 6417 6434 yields 0.05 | 2.89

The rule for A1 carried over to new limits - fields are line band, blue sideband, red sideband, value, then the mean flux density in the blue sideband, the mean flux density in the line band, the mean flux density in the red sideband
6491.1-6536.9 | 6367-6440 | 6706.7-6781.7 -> 1.9 angstrom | 2.9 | 2.84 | 3.11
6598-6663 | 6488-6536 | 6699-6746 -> 5.0 angstrom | 2.83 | 2.88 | 3.35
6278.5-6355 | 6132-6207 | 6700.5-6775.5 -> 1.9 angstrom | 2.89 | 2.88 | 3.11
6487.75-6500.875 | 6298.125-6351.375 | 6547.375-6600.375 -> 5.1 angstrom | 2.89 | 2.59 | 4.87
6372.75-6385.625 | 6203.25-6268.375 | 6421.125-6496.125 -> -0.4 angstrom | 2.81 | 2.92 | 2.83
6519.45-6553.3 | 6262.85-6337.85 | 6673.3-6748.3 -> -1.7 angstrom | 2.86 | 3.18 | 3.15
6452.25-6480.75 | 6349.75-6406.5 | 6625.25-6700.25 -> 0.0 angstrom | 2.93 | 2.89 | 2.82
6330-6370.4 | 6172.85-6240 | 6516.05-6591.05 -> 6.5 angstrom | 2.86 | 2.92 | 4.36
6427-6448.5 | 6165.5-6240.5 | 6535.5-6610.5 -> 5.7 angstrom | 2.86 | 2.8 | 4.35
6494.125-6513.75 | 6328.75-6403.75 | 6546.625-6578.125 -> 7.7 angstrom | 2.92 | 2.78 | 5.28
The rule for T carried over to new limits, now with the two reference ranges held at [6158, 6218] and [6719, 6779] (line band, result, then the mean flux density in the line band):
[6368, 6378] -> 0.01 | 2.88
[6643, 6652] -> 0.03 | 2.91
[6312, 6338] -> 0.02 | 2.86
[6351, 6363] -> -0.03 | 2.99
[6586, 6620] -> -0.05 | 3.11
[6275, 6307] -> 0.01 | 2.87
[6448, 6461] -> 0.03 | 2.86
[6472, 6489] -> 0.01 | 2.9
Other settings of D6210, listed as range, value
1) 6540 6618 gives 4.3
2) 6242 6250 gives 2.81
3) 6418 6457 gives 2.83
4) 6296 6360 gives 2.89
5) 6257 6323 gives 2.85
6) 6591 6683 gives 2.86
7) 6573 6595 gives 4.4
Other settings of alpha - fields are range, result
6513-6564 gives 3.94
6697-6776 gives 3.1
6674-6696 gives 2.84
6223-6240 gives 2.84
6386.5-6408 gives 2.92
